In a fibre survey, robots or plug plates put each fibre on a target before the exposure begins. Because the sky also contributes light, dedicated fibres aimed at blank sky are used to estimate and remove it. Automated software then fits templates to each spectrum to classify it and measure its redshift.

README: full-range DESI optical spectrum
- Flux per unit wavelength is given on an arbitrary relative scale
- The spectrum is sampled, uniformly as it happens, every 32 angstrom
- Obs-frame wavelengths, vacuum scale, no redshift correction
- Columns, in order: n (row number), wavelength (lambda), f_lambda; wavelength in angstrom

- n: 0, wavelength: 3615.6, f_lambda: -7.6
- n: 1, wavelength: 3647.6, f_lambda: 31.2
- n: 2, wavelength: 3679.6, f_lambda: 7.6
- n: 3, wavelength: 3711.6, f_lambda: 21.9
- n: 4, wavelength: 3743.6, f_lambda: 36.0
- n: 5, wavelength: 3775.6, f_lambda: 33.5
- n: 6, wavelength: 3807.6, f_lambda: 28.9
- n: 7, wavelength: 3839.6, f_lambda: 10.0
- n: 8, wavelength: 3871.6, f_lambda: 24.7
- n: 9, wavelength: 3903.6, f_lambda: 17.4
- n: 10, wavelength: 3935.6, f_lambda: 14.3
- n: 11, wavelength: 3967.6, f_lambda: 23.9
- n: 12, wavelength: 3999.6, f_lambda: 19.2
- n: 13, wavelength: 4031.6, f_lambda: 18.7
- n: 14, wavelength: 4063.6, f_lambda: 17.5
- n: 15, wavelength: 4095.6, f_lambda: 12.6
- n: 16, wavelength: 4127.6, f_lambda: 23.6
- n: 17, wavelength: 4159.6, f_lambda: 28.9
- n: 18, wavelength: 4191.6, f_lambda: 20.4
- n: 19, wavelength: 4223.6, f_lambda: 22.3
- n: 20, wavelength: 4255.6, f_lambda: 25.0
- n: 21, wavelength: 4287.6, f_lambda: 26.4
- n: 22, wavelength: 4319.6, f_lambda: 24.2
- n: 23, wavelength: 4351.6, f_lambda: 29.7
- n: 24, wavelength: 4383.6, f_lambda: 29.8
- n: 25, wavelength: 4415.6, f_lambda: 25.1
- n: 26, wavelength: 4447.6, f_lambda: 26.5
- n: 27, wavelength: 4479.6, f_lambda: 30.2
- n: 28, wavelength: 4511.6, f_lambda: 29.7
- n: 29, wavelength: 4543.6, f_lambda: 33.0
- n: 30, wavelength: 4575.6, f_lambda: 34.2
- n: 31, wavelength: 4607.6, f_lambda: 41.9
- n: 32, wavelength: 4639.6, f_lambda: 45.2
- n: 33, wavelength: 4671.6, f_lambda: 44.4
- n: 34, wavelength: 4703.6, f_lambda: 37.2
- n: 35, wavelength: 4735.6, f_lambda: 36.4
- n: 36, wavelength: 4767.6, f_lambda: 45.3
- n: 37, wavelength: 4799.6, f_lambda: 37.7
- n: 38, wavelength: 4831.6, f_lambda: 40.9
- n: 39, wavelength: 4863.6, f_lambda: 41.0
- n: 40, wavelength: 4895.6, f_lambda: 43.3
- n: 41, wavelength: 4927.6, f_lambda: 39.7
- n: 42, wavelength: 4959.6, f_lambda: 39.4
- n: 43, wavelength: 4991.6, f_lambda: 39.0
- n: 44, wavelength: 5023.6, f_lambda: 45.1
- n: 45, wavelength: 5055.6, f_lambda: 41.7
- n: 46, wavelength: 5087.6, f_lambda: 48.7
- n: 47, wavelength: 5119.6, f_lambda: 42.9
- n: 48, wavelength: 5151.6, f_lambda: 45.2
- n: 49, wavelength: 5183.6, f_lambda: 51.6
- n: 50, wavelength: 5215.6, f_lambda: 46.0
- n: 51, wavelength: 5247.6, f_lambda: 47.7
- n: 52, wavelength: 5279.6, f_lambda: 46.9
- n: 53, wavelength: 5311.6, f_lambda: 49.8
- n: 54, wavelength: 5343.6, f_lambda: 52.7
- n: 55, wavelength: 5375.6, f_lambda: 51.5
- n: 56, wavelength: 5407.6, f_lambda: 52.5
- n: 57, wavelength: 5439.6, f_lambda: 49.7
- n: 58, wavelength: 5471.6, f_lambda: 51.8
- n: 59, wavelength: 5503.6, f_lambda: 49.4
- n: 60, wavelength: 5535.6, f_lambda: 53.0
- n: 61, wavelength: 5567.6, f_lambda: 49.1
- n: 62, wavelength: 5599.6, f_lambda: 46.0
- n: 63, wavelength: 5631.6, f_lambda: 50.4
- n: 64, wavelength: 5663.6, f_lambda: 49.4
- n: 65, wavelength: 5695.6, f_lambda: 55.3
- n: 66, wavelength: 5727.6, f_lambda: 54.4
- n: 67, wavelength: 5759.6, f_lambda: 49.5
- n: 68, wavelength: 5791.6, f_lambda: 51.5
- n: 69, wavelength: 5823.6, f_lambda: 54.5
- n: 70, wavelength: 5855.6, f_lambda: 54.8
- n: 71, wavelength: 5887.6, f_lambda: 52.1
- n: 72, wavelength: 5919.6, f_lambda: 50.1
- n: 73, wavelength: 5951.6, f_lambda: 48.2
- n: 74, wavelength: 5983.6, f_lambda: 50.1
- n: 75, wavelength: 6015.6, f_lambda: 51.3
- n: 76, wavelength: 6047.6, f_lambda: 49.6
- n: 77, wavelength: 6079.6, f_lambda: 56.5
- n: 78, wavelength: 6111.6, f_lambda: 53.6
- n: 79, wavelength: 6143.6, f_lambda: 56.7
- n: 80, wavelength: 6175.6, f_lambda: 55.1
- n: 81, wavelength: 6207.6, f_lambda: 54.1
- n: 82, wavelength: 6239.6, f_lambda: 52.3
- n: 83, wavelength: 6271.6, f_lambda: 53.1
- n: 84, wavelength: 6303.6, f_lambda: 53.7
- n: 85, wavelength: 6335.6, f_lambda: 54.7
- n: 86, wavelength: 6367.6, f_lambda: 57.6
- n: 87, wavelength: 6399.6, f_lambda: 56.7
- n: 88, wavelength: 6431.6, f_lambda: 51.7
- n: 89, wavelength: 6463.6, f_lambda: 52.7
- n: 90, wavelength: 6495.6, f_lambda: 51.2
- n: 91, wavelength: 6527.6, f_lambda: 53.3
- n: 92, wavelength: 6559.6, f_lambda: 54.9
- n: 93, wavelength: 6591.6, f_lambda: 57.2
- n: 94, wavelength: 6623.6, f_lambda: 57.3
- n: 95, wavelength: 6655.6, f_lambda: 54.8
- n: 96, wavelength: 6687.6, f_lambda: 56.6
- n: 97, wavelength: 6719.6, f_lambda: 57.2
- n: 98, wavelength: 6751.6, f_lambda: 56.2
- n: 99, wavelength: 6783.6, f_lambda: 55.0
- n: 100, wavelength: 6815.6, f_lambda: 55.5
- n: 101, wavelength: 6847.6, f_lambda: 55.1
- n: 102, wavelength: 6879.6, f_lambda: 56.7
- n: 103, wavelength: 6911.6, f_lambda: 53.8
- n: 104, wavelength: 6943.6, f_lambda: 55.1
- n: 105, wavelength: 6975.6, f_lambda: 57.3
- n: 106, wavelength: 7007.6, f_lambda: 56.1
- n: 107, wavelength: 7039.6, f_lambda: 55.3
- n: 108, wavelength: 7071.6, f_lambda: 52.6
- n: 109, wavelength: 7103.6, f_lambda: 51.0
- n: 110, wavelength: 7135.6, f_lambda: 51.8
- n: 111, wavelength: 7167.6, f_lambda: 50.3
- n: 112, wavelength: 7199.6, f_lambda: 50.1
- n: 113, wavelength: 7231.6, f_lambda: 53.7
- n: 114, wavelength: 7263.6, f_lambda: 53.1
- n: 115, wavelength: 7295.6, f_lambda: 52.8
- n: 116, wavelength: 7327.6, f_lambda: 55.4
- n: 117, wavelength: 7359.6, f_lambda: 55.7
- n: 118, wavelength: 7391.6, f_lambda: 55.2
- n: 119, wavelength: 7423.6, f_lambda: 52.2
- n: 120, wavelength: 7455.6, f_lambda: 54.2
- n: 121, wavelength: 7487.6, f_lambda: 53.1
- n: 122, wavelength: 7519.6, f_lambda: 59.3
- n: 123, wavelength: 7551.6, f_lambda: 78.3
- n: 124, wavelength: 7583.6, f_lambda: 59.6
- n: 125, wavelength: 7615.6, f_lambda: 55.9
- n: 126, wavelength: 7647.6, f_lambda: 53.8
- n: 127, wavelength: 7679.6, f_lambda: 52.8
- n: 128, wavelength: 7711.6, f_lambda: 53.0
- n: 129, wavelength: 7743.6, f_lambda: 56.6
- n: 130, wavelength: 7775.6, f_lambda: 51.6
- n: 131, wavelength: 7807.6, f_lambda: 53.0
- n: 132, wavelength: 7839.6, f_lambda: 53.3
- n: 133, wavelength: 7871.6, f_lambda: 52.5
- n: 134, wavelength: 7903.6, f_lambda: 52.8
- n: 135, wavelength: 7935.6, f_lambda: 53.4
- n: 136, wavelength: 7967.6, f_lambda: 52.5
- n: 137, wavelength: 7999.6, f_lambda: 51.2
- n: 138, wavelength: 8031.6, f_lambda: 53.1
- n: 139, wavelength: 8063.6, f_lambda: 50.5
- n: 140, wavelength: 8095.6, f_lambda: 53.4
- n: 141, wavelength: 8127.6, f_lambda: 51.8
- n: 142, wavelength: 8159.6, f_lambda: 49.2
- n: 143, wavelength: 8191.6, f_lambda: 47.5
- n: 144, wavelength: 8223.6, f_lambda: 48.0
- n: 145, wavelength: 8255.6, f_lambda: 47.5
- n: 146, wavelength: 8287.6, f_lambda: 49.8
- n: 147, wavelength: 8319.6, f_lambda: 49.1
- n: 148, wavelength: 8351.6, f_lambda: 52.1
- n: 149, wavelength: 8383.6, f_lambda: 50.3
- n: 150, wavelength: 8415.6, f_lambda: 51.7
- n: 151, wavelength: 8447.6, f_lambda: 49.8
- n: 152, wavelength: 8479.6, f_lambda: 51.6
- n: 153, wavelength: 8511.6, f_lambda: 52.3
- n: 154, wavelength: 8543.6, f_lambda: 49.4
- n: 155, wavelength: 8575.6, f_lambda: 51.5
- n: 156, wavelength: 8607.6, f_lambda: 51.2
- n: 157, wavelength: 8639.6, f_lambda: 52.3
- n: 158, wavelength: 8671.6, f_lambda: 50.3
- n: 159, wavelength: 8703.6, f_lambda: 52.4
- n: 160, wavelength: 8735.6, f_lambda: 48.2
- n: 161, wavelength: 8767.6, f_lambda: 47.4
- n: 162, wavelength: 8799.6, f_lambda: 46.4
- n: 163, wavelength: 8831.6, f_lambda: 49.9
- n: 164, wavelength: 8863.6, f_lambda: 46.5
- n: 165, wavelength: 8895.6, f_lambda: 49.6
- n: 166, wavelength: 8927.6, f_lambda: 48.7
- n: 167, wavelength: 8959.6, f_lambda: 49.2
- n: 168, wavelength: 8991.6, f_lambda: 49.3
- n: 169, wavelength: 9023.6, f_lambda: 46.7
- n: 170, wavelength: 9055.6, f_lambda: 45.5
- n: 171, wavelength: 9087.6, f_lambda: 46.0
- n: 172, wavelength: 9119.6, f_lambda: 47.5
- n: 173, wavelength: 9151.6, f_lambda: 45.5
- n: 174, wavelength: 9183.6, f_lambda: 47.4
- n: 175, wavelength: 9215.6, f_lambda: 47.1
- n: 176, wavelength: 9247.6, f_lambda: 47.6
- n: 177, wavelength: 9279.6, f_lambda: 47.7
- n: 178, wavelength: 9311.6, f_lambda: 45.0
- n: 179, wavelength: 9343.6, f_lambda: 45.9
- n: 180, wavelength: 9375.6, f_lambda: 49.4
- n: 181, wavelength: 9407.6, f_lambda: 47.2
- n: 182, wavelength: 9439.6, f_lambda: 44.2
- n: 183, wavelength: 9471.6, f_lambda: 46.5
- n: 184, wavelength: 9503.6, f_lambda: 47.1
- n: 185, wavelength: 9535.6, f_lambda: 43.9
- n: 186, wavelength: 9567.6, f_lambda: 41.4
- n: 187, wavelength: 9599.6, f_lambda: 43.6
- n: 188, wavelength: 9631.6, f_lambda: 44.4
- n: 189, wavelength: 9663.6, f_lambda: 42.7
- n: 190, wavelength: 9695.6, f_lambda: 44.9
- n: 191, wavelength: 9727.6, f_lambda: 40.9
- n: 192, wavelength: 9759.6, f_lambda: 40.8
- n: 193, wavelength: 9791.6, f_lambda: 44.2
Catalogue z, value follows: 0.149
